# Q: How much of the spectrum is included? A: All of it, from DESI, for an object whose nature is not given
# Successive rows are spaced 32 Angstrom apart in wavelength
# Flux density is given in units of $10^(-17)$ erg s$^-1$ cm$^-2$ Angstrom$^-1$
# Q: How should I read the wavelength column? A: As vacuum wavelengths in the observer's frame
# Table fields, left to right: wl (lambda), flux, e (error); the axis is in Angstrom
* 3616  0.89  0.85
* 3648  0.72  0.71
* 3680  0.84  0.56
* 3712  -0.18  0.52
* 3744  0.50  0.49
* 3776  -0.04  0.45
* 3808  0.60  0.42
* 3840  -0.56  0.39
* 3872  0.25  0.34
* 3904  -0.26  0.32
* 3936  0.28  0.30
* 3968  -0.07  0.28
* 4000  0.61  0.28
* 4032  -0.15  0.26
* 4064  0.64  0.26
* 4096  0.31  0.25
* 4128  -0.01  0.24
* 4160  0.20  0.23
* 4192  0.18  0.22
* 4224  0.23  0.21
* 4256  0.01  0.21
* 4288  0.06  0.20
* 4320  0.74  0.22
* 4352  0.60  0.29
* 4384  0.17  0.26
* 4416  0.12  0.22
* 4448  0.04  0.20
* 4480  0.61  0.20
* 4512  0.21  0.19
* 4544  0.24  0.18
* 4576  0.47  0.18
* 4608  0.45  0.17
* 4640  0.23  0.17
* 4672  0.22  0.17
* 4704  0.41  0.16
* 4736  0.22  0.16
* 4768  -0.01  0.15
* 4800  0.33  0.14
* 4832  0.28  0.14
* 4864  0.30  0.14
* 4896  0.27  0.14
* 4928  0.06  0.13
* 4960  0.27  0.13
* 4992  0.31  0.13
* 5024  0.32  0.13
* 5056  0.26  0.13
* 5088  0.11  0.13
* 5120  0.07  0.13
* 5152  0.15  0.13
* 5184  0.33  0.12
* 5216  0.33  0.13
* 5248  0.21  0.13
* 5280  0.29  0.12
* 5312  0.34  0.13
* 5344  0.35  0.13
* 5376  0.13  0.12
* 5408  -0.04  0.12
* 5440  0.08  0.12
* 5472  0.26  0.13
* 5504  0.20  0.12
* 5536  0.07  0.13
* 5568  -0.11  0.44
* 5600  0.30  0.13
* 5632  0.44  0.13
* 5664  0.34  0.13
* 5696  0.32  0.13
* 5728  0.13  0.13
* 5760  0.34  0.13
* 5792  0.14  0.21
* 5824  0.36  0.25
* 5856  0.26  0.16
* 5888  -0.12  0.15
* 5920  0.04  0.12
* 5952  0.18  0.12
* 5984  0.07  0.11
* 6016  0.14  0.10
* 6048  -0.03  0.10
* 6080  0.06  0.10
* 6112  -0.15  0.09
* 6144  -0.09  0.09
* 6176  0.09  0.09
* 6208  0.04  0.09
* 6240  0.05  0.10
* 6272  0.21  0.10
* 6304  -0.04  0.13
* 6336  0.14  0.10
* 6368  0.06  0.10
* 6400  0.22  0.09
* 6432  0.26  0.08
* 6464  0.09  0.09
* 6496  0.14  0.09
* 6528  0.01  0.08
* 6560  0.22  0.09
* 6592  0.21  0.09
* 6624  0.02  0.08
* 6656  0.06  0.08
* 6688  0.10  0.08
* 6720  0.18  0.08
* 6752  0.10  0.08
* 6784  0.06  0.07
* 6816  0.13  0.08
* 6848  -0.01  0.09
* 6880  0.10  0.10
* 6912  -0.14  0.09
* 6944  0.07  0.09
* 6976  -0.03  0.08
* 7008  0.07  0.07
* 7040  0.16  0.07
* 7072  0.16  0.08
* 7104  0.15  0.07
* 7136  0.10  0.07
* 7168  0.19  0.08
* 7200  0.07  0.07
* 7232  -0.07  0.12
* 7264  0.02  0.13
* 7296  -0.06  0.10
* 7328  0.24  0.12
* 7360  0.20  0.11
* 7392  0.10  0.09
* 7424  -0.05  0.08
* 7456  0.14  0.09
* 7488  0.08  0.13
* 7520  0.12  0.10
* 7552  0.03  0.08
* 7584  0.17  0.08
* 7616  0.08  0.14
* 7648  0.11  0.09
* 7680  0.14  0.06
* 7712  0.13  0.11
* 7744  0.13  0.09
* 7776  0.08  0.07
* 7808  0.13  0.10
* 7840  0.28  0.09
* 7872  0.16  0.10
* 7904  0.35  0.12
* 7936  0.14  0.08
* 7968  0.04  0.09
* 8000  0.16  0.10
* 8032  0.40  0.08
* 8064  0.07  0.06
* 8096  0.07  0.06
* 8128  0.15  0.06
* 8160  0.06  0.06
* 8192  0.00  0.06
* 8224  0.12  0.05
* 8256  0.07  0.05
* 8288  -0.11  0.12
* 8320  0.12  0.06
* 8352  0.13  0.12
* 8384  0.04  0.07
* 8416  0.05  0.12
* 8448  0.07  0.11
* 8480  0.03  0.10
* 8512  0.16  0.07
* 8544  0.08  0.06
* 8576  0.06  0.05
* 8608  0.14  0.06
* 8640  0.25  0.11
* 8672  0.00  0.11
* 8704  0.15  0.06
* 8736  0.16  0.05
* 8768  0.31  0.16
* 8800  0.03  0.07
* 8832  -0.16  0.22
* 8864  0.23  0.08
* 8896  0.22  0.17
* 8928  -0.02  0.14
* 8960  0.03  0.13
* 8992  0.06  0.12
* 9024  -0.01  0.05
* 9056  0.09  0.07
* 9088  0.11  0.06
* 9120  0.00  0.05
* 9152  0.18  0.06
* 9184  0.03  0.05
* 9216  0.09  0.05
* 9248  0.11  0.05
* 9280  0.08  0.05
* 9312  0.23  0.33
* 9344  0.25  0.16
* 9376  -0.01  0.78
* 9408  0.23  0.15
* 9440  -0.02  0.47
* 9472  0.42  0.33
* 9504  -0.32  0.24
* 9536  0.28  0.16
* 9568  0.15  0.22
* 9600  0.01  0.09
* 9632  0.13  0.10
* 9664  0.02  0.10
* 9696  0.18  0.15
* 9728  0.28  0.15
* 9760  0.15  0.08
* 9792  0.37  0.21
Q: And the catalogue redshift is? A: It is 0.48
